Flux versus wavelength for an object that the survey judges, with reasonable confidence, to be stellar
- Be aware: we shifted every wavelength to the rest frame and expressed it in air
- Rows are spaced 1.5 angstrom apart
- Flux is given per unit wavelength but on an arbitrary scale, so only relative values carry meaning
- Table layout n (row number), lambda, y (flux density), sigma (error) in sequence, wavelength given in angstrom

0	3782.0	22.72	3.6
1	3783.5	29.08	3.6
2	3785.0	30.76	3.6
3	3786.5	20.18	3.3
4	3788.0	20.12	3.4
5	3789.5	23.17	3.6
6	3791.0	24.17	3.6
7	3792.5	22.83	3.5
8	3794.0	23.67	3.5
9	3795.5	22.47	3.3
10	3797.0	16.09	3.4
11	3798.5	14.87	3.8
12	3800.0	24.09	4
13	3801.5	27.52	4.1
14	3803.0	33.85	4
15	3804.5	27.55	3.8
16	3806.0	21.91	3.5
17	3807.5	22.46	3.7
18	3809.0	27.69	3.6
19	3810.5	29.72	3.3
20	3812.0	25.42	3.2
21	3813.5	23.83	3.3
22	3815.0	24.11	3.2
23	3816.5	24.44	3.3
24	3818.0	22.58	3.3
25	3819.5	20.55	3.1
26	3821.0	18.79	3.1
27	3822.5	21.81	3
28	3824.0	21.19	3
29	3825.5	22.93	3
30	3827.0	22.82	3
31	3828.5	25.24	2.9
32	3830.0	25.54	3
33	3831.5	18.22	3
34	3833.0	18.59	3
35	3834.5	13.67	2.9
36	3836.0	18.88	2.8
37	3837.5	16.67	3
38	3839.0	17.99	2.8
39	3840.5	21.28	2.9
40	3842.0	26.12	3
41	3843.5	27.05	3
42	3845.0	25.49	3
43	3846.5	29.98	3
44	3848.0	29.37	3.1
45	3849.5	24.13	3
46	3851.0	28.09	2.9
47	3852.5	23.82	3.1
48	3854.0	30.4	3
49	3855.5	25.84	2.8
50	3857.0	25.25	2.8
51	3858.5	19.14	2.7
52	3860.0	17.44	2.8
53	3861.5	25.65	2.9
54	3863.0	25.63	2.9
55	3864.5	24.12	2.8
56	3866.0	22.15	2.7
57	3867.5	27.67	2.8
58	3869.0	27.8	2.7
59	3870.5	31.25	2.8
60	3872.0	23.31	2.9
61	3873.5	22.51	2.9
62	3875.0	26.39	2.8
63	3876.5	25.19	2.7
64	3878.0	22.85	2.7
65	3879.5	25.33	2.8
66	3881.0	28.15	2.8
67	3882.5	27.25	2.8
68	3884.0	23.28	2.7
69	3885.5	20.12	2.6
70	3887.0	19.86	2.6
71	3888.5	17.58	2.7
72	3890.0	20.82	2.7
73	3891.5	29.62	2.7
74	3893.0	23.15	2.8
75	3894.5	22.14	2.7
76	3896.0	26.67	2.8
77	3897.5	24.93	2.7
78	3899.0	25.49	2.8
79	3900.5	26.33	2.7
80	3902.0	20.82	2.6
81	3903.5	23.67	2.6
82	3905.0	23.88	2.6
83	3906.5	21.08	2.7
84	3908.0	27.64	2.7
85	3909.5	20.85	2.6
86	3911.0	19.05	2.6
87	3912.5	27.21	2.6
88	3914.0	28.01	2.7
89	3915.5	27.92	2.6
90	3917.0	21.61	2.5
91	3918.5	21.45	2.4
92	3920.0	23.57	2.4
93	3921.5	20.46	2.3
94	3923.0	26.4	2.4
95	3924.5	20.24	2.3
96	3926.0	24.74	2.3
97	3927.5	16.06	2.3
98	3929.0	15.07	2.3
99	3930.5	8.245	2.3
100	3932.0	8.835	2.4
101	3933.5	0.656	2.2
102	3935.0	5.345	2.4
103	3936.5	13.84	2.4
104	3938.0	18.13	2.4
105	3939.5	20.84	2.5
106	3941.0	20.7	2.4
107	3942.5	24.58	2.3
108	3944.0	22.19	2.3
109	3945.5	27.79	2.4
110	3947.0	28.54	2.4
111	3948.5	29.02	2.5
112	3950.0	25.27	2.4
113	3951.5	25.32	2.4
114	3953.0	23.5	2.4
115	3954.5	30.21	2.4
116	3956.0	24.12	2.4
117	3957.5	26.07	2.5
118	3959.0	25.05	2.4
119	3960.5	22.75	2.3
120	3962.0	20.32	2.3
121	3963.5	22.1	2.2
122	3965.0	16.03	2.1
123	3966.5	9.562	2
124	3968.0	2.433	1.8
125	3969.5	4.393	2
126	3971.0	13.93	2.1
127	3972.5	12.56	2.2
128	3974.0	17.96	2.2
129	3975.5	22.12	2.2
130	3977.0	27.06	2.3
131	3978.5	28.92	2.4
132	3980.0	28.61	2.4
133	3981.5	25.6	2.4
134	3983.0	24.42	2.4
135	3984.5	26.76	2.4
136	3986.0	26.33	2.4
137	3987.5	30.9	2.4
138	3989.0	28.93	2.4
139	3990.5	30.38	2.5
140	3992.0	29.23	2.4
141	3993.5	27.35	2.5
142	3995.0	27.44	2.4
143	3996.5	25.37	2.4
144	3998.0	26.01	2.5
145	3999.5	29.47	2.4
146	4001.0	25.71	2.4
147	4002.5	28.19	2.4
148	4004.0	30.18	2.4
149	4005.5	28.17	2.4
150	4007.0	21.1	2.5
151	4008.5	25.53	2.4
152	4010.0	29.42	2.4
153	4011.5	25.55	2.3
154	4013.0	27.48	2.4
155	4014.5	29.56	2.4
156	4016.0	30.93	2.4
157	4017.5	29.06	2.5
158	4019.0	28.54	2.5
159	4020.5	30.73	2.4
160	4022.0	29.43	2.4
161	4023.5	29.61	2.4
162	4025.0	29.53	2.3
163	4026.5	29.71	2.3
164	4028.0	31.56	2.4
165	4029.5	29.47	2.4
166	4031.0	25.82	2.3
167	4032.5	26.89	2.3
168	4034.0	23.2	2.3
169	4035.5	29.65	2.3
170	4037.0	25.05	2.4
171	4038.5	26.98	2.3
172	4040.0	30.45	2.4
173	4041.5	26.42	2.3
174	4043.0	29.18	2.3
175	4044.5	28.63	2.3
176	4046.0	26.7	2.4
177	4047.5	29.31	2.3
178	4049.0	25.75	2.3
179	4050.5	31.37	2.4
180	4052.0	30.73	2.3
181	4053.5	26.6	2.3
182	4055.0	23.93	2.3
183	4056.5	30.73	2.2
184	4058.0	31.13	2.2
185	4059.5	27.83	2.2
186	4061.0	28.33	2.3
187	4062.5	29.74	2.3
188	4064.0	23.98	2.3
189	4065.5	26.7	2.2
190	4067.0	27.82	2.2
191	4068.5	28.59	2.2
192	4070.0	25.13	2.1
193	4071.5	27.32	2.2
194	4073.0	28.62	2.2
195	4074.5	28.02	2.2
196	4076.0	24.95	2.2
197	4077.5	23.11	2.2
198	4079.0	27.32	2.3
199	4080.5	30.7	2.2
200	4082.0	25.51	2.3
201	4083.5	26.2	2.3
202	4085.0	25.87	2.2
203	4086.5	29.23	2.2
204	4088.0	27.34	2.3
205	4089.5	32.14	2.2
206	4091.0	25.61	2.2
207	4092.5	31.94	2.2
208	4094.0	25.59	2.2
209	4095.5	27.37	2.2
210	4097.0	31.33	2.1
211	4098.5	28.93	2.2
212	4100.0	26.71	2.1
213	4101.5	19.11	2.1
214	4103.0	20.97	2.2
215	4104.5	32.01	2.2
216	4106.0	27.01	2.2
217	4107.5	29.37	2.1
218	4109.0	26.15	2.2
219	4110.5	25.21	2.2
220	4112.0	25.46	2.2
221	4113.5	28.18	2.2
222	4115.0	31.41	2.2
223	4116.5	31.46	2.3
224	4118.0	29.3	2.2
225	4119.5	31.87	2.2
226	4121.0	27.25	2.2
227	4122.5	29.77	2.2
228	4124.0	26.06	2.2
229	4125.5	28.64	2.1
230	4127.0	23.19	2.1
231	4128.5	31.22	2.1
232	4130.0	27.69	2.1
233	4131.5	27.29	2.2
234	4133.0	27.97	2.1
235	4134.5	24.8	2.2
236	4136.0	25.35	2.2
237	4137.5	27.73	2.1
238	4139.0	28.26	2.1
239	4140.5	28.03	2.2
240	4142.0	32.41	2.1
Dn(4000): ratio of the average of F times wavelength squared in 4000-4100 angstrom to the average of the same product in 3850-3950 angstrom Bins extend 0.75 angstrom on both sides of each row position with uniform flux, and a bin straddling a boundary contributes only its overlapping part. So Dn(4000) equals 1.3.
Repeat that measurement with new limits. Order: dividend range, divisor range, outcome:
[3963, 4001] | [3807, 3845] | 1.10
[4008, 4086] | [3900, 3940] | 1.51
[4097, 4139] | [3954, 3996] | 1.31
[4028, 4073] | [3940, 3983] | 1.34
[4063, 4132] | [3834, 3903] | 1.28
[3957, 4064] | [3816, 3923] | 1.18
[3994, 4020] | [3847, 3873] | 1.17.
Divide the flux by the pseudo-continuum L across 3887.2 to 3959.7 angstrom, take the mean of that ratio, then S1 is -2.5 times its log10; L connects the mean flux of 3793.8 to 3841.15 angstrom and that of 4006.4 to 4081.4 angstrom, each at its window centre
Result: 0.14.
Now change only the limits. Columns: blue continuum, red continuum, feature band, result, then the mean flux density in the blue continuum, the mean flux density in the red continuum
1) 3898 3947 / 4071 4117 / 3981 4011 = -0.16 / 20.5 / 27.4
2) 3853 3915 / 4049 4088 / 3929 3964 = 0.24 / 24.3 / 27.5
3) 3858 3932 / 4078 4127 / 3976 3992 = -0.11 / 23.1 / 27.7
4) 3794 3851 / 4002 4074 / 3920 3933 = 0.41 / 23.2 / 28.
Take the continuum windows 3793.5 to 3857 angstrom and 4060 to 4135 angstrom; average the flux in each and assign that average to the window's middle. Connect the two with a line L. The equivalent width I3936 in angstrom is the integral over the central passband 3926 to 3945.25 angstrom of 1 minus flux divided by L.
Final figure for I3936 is 7.6 angstrom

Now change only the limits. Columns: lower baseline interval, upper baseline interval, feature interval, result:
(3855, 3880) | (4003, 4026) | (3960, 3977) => 7.4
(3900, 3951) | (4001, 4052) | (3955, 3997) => 3.8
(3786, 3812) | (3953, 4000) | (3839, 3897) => -3.1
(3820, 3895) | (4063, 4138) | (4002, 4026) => -2.1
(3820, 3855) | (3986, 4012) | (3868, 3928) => 1.8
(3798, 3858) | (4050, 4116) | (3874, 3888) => 0.2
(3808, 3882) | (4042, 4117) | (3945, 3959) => -0.5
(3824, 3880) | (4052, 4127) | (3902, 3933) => 4.7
